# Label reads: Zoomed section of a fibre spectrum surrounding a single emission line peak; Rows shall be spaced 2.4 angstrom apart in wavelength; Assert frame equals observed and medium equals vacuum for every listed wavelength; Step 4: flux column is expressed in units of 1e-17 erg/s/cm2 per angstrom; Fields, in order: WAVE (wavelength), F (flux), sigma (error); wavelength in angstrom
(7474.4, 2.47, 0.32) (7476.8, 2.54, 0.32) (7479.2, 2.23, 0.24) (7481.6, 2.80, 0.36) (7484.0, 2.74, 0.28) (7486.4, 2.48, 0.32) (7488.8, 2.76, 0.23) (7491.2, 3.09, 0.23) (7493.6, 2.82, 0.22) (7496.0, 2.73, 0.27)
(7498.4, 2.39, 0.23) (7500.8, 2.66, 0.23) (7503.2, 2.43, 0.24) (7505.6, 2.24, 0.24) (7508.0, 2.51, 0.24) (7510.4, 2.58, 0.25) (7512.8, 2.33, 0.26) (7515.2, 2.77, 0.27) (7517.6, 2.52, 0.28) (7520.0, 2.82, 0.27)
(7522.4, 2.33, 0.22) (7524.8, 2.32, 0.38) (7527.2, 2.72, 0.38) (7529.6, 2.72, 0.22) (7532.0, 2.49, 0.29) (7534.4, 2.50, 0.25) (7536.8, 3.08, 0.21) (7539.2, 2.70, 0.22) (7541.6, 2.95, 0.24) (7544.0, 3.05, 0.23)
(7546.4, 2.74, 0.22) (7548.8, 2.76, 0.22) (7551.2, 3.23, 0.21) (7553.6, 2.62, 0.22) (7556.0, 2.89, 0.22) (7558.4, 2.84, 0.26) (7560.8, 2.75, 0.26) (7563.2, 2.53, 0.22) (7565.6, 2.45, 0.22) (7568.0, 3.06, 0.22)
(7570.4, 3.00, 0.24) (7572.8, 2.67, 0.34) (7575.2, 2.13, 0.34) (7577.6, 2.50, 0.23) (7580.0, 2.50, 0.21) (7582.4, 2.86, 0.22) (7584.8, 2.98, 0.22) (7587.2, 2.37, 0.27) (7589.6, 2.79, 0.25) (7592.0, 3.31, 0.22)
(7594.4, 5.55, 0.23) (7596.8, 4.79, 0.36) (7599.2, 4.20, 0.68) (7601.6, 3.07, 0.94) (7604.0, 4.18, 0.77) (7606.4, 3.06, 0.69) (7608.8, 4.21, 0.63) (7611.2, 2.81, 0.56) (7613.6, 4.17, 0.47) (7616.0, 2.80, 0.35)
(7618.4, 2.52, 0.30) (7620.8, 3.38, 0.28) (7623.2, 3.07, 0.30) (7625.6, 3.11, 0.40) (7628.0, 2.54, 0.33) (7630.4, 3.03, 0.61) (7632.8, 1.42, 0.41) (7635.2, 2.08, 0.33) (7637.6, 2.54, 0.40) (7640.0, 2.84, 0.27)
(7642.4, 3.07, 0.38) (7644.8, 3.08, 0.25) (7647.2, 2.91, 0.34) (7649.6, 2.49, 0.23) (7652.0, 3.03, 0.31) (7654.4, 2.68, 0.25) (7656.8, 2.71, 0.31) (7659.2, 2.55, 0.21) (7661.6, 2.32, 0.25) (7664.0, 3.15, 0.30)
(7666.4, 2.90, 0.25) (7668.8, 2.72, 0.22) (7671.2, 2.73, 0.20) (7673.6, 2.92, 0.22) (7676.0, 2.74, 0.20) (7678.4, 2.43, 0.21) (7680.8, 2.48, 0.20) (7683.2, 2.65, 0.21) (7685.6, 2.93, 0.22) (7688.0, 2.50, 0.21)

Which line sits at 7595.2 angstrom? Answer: [S II]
